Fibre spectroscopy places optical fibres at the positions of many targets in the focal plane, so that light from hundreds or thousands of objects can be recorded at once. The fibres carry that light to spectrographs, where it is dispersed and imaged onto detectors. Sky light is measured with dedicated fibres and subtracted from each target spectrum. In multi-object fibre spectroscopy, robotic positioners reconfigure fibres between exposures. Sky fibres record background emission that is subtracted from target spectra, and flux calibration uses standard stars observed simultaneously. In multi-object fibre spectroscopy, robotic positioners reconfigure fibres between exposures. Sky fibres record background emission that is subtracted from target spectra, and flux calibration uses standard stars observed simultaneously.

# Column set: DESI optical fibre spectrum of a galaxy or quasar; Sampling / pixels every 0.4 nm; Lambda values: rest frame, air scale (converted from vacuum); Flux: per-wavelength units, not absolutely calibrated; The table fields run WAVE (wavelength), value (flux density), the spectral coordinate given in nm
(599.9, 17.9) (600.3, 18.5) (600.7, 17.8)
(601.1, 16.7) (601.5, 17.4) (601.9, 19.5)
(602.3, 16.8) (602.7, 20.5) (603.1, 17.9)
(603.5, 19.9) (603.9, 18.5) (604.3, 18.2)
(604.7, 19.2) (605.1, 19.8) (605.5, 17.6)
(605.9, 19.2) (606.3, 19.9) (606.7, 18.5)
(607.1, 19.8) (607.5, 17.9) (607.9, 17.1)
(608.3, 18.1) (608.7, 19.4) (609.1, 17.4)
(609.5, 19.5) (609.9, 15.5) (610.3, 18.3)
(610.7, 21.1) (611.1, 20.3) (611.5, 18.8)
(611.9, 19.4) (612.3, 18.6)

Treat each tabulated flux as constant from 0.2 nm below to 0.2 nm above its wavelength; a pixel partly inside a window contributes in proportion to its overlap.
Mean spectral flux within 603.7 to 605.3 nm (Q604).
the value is 18.9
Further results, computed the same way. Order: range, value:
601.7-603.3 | 18.7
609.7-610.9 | 18.3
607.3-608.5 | 17.7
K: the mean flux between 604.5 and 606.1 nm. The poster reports 19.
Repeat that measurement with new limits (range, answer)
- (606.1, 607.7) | 19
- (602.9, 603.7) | 18.9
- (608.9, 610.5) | 17.7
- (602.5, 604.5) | 19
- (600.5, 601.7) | 17.3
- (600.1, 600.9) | 18.1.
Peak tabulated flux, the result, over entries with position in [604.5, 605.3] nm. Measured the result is 19.8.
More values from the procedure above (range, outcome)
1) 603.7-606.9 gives 19.9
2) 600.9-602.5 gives 19.5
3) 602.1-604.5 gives 20.5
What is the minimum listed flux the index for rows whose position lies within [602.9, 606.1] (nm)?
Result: 17.6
